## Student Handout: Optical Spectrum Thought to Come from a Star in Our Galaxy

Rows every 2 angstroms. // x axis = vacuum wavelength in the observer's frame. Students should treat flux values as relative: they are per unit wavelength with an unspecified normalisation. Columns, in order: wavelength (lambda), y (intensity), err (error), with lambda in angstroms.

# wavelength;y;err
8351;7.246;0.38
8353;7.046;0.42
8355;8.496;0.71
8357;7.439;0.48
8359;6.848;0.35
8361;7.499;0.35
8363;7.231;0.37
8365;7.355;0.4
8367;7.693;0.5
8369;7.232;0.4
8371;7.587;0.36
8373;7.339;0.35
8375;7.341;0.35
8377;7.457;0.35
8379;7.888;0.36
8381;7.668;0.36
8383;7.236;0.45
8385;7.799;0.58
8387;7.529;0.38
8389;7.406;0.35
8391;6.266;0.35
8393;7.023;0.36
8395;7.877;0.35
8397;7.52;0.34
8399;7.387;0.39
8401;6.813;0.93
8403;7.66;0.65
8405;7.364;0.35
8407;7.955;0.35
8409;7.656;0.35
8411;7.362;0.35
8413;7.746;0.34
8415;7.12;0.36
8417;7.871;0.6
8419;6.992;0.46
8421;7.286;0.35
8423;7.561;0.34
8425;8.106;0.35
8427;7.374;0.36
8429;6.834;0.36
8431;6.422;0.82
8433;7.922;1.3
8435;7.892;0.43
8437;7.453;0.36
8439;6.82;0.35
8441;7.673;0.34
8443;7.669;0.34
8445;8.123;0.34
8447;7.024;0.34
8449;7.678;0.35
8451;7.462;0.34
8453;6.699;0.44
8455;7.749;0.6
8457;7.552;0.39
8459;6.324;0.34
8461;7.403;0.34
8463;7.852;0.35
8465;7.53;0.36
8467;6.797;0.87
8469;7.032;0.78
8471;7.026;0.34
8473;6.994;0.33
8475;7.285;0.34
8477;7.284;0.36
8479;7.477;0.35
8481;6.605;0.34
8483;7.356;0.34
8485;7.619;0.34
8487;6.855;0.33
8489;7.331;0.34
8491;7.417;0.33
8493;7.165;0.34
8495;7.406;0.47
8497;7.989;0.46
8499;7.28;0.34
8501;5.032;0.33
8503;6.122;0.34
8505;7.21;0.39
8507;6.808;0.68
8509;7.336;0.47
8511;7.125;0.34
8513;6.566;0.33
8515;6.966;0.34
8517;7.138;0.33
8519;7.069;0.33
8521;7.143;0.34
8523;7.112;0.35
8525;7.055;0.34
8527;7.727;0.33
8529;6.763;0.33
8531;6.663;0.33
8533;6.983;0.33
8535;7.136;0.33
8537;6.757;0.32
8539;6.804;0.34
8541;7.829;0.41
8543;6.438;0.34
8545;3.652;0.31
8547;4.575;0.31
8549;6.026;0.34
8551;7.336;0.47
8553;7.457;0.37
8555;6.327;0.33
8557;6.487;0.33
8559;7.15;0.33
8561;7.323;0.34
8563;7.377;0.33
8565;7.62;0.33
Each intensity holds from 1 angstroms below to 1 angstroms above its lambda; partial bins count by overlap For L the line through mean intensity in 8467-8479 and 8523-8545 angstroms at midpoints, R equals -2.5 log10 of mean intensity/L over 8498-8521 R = 0.03 mag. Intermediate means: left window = 7.13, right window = 6.87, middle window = 6.8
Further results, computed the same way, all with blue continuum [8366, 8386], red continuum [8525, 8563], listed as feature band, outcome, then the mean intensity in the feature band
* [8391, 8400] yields 0.02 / 7.32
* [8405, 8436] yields -0.03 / 7.47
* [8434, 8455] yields -0.04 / 7.46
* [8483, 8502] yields -0.03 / 7.13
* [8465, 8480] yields -0.02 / 7.15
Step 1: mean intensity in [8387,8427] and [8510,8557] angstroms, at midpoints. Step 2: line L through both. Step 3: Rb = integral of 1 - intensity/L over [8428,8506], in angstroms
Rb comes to -1.4 angstroms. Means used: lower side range 7.42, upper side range 6.72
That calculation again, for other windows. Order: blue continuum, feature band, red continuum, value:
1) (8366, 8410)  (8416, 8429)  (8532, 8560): -0.4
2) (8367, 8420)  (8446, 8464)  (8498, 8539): -0.3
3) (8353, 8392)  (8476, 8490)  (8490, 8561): -0.5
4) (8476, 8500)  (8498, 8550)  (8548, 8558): 2.4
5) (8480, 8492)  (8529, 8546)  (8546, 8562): 0.5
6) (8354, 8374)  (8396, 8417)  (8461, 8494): -0.3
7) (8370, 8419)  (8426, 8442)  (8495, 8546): -0.1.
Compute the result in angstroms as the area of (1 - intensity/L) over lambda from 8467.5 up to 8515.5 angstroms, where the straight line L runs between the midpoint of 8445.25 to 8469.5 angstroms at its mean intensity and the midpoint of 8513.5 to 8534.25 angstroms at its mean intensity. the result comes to 0.8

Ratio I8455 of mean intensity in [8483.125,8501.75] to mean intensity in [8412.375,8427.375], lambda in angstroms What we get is 1.0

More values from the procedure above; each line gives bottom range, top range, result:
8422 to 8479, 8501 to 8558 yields 0.91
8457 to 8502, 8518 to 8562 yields 0.94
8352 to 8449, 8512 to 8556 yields 0.90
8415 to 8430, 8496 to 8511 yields 0.92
